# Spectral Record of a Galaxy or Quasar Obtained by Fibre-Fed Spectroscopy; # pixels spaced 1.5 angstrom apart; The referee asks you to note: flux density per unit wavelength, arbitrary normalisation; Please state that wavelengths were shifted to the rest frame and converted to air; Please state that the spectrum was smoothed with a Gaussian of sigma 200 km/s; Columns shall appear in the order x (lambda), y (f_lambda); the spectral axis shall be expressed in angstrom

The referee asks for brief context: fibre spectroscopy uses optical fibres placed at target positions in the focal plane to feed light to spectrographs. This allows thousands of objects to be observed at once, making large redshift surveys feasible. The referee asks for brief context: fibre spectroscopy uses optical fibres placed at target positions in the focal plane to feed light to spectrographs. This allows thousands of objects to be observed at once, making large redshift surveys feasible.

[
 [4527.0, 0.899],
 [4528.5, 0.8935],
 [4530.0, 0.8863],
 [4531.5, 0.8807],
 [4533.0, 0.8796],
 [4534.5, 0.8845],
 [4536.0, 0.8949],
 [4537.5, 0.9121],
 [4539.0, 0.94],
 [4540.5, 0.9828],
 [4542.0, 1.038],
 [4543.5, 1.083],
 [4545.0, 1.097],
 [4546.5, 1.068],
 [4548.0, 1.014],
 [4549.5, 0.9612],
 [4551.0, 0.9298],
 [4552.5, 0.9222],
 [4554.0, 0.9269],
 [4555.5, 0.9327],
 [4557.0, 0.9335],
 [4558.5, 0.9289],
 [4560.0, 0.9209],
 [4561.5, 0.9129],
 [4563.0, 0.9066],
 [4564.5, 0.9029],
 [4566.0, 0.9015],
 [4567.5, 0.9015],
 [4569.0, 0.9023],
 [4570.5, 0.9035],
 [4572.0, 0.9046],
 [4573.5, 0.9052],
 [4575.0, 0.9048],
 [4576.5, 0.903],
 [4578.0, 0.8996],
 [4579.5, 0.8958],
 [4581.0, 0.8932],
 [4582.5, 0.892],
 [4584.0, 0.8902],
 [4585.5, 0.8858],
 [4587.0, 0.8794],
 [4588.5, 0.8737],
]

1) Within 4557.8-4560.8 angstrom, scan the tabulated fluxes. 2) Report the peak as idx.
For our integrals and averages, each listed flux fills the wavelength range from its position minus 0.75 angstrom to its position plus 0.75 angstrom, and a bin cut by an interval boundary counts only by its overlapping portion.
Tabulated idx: 0.9289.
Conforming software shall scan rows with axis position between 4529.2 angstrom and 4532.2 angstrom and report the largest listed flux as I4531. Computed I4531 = 0.8863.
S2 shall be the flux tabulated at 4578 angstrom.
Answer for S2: 0.8996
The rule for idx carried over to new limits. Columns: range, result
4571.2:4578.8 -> 0.9052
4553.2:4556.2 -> 0.9327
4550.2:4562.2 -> 0.9335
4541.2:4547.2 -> 1.097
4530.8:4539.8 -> 0.94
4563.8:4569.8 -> 0.9029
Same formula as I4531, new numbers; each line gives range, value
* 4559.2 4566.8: 0.9209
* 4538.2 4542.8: 1.038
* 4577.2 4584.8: 0.8996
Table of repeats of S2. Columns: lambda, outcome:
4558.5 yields 0.9289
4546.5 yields 1.068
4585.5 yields 0.8858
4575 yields 0.9048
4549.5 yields 0.9612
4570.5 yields 0.9035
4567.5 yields 0.9015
